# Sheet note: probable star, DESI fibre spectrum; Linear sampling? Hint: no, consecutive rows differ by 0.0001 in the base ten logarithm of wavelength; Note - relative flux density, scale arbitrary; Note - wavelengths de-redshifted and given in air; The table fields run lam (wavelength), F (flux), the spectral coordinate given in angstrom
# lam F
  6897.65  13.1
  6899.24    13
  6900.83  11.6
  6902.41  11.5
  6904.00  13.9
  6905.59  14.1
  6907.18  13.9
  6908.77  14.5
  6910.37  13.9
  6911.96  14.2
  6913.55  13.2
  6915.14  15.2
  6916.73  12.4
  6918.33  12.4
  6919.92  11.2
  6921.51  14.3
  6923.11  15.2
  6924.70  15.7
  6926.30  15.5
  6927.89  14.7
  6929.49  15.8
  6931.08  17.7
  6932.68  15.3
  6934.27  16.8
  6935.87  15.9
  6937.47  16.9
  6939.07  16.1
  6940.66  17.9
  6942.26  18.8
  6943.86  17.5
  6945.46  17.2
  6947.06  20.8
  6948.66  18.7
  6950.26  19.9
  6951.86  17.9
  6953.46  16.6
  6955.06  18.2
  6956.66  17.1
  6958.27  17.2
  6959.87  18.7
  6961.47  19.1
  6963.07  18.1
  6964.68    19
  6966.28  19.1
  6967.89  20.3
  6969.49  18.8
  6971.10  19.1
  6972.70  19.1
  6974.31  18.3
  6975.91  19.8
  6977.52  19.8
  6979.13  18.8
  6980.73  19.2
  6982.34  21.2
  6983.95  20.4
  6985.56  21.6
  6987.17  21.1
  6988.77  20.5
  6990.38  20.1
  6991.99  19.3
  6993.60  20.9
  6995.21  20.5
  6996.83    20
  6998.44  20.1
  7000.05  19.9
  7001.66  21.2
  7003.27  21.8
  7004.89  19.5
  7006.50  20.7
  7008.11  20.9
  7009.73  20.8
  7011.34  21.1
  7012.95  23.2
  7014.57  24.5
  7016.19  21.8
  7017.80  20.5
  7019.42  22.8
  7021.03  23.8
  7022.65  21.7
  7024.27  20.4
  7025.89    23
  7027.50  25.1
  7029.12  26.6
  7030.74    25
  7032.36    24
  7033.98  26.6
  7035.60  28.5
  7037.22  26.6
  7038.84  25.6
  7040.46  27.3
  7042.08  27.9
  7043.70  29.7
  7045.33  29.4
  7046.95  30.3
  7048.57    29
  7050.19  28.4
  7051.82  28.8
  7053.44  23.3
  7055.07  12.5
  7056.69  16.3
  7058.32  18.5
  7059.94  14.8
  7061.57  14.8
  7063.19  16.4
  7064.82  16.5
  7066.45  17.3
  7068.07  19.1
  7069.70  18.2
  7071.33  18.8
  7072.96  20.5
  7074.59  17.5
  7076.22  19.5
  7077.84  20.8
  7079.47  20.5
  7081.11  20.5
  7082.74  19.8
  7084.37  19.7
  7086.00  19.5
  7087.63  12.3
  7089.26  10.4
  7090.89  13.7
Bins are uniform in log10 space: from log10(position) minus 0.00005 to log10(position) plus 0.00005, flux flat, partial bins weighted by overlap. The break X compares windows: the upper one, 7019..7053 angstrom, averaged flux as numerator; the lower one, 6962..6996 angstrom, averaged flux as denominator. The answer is 1.33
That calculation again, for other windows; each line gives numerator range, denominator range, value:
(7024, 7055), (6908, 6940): 1.77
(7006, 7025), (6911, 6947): 1.41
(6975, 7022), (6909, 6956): 1.30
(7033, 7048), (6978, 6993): 1.38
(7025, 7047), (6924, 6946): 1.61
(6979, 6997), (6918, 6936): 1.35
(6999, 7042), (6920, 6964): 1.36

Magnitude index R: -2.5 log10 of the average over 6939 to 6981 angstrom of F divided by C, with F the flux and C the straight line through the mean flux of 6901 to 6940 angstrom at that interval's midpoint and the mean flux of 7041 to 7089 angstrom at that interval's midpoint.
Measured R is -0.15 mag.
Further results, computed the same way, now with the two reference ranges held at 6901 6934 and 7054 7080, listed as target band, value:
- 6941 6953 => -0.240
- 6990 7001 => -0.248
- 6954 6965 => -0.192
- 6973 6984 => -0.244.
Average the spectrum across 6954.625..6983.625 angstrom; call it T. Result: 19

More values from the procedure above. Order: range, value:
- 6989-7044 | 22.9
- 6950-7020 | 20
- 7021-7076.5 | 22.6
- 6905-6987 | 17.2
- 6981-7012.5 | 20.6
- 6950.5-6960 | 17.7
